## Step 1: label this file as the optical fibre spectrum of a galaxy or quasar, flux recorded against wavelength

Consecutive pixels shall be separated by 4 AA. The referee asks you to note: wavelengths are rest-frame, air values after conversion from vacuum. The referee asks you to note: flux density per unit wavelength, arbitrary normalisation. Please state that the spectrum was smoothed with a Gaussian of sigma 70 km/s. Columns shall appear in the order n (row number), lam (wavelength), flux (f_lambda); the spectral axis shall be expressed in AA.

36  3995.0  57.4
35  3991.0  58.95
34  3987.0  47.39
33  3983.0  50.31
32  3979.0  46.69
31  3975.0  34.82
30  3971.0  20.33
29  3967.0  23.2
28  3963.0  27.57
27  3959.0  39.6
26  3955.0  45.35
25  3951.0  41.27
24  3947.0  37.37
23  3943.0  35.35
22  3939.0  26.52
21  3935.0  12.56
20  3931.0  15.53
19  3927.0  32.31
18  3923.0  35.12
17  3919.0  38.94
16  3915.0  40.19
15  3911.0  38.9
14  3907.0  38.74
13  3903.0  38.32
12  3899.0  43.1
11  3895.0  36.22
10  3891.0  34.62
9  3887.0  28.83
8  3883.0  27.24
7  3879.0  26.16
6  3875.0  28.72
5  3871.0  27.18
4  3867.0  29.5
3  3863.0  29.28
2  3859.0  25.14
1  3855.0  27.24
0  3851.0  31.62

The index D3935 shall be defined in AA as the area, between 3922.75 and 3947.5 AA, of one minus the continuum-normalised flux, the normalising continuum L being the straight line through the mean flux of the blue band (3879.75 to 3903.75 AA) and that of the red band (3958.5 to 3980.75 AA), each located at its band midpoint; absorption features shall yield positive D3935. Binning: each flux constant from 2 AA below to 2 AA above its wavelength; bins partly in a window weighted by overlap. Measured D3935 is 4.4 AA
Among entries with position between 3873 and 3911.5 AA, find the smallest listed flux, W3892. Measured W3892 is 26.16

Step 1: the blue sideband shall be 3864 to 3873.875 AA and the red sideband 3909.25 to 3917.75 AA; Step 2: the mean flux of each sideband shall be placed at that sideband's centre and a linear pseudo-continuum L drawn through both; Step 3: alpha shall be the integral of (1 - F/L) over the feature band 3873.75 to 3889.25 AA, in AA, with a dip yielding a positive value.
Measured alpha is 1.8 AA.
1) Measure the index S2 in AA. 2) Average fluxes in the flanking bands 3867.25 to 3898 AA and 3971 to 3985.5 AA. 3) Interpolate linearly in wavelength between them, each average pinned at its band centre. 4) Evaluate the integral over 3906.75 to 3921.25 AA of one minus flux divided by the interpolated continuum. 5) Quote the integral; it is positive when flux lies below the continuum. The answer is -2.4 AA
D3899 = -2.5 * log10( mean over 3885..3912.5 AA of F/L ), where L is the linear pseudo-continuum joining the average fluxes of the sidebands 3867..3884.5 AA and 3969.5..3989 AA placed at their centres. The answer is -0.21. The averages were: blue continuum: 27.6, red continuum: 40.4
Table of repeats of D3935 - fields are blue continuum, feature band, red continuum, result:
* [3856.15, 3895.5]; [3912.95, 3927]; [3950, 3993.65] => -1.38 AA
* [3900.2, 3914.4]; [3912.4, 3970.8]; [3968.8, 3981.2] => 7.34 AA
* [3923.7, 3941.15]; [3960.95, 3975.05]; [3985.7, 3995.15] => 5.64 AA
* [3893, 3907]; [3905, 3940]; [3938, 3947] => 4.88 AA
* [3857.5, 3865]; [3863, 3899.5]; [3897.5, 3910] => 2.80 AA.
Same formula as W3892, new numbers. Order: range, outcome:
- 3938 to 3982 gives 20.33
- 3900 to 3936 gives 12.56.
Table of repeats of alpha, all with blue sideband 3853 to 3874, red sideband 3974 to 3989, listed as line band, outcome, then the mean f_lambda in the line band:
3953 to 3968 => 2.7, 34.6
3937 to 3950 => 2.0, 33.7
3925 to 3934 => 3.6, 22.7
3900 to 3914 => -2.0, 39.1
